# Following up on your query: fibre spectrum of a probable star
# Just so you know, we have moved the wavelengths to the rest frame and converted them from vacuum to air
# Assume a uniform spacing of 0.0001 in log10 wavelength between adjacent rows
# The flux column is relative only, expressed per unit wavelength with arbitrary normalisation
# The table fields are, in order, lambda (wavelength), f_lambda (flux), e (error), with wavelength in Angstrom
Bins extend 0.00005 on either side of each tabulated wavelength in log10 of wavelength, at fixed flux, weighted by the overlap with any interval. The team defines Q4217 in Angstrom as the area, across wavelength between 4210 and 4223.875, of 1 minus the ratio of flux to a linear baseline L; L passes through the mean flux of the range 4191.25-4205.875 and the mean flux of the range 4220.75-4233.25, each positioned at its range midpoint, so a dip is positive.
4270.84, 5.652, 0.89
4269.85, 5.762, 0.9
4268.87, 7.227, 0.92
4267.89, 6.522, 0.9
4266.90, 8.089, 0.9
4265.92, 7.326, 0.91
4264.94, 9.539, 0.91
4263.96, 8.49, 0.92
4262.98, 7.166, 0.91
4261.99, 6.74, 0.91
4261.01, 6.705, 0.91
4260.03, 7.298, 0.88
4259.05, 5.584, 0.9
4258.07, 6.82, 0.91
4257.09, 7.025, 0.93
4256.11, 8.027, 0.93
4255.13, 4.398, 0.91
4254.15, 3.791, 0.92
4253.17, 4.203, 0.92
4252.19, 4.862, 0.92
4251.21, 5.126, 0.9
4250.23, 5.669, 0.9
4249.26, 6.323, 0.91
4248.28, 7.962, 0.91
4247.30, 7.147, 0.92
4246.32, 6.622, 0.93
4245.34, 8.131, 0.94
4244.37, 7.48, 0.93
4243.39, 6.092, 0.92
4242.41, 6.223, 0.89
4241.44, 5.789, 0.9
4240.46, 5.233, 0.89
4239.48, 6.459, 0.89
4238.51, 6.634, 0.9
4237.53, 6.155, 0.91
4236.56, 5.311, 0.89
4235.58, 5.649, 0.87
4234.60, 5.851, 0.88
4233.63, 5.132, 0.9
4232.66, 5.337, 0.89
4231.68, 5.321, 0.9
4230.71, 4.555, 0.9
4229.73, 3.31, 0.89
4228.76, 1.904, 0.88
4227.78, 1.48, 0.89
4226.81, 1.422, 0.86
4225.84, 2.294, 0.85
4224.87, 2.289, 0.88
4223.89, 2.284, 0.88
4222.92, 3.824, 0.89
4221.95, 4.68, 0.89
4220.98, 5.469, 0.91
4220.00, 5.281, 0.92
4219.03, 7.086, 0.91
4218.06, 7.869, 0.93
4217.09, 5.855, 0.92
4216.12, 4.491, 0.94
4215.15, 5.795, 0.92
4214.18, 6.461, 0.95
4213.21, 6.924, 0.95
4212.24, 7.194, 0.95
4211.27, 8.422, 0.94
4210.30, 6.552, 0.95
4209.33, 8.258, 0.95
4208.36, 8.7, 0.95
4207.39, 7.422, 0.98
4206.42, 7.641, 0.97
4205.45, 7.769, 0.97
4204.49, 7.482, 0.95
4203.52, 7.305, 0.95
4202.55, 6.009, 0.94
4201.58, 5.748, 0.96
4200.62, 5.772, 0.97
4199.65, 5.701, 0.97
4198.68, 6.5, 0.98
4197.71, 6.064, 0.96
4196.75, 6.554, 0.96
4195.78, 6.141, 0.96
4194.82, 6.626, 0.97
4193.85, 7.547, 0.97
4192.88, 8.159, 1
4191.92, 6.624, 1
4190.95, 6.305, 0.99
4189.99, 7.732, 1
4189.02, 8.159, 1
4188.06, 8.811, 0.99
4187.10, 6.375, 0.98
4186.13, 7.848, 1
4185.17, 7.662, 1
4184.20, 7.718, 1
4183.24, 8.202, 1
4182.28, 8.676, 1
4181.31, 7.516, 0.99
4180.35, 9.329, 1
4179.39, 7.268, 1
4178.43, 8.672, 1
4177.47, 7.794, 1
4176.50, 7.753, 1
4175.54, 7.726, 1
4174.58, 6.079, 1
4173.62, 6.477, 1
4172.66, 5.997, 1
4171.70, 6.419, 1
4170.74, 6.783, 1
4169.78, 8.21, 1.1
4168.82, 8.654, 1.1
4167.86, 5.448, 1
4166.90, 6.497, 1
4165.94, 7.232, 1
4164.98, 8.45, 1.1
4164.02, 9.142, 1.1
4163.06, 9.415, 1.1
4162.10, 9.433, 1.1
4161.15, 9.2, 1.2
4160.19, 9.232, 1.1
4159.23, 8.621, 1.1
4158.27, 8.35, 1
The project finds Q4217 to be -4.4 Angstrom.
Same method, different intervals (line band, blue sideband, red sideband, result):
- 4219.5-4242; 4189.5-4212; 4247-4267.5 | 7.8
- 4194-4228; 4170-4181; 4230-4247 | 3.5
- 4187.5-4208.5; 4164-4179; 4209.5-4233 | -3.6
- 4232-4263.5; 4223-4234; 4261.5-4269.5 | -4.9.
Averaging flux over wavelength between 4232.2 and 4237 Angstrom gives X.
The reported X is 5.46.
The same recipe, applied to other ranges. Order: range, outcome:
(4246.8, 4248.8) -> 7.51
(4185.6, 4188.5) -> 7.67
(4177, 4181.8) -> 8.12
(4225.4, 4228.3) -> 1.72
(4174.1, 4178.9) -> 7.6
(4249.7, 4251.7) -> 5.44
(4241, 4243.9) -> 6.05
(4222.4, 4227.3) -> 2.44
